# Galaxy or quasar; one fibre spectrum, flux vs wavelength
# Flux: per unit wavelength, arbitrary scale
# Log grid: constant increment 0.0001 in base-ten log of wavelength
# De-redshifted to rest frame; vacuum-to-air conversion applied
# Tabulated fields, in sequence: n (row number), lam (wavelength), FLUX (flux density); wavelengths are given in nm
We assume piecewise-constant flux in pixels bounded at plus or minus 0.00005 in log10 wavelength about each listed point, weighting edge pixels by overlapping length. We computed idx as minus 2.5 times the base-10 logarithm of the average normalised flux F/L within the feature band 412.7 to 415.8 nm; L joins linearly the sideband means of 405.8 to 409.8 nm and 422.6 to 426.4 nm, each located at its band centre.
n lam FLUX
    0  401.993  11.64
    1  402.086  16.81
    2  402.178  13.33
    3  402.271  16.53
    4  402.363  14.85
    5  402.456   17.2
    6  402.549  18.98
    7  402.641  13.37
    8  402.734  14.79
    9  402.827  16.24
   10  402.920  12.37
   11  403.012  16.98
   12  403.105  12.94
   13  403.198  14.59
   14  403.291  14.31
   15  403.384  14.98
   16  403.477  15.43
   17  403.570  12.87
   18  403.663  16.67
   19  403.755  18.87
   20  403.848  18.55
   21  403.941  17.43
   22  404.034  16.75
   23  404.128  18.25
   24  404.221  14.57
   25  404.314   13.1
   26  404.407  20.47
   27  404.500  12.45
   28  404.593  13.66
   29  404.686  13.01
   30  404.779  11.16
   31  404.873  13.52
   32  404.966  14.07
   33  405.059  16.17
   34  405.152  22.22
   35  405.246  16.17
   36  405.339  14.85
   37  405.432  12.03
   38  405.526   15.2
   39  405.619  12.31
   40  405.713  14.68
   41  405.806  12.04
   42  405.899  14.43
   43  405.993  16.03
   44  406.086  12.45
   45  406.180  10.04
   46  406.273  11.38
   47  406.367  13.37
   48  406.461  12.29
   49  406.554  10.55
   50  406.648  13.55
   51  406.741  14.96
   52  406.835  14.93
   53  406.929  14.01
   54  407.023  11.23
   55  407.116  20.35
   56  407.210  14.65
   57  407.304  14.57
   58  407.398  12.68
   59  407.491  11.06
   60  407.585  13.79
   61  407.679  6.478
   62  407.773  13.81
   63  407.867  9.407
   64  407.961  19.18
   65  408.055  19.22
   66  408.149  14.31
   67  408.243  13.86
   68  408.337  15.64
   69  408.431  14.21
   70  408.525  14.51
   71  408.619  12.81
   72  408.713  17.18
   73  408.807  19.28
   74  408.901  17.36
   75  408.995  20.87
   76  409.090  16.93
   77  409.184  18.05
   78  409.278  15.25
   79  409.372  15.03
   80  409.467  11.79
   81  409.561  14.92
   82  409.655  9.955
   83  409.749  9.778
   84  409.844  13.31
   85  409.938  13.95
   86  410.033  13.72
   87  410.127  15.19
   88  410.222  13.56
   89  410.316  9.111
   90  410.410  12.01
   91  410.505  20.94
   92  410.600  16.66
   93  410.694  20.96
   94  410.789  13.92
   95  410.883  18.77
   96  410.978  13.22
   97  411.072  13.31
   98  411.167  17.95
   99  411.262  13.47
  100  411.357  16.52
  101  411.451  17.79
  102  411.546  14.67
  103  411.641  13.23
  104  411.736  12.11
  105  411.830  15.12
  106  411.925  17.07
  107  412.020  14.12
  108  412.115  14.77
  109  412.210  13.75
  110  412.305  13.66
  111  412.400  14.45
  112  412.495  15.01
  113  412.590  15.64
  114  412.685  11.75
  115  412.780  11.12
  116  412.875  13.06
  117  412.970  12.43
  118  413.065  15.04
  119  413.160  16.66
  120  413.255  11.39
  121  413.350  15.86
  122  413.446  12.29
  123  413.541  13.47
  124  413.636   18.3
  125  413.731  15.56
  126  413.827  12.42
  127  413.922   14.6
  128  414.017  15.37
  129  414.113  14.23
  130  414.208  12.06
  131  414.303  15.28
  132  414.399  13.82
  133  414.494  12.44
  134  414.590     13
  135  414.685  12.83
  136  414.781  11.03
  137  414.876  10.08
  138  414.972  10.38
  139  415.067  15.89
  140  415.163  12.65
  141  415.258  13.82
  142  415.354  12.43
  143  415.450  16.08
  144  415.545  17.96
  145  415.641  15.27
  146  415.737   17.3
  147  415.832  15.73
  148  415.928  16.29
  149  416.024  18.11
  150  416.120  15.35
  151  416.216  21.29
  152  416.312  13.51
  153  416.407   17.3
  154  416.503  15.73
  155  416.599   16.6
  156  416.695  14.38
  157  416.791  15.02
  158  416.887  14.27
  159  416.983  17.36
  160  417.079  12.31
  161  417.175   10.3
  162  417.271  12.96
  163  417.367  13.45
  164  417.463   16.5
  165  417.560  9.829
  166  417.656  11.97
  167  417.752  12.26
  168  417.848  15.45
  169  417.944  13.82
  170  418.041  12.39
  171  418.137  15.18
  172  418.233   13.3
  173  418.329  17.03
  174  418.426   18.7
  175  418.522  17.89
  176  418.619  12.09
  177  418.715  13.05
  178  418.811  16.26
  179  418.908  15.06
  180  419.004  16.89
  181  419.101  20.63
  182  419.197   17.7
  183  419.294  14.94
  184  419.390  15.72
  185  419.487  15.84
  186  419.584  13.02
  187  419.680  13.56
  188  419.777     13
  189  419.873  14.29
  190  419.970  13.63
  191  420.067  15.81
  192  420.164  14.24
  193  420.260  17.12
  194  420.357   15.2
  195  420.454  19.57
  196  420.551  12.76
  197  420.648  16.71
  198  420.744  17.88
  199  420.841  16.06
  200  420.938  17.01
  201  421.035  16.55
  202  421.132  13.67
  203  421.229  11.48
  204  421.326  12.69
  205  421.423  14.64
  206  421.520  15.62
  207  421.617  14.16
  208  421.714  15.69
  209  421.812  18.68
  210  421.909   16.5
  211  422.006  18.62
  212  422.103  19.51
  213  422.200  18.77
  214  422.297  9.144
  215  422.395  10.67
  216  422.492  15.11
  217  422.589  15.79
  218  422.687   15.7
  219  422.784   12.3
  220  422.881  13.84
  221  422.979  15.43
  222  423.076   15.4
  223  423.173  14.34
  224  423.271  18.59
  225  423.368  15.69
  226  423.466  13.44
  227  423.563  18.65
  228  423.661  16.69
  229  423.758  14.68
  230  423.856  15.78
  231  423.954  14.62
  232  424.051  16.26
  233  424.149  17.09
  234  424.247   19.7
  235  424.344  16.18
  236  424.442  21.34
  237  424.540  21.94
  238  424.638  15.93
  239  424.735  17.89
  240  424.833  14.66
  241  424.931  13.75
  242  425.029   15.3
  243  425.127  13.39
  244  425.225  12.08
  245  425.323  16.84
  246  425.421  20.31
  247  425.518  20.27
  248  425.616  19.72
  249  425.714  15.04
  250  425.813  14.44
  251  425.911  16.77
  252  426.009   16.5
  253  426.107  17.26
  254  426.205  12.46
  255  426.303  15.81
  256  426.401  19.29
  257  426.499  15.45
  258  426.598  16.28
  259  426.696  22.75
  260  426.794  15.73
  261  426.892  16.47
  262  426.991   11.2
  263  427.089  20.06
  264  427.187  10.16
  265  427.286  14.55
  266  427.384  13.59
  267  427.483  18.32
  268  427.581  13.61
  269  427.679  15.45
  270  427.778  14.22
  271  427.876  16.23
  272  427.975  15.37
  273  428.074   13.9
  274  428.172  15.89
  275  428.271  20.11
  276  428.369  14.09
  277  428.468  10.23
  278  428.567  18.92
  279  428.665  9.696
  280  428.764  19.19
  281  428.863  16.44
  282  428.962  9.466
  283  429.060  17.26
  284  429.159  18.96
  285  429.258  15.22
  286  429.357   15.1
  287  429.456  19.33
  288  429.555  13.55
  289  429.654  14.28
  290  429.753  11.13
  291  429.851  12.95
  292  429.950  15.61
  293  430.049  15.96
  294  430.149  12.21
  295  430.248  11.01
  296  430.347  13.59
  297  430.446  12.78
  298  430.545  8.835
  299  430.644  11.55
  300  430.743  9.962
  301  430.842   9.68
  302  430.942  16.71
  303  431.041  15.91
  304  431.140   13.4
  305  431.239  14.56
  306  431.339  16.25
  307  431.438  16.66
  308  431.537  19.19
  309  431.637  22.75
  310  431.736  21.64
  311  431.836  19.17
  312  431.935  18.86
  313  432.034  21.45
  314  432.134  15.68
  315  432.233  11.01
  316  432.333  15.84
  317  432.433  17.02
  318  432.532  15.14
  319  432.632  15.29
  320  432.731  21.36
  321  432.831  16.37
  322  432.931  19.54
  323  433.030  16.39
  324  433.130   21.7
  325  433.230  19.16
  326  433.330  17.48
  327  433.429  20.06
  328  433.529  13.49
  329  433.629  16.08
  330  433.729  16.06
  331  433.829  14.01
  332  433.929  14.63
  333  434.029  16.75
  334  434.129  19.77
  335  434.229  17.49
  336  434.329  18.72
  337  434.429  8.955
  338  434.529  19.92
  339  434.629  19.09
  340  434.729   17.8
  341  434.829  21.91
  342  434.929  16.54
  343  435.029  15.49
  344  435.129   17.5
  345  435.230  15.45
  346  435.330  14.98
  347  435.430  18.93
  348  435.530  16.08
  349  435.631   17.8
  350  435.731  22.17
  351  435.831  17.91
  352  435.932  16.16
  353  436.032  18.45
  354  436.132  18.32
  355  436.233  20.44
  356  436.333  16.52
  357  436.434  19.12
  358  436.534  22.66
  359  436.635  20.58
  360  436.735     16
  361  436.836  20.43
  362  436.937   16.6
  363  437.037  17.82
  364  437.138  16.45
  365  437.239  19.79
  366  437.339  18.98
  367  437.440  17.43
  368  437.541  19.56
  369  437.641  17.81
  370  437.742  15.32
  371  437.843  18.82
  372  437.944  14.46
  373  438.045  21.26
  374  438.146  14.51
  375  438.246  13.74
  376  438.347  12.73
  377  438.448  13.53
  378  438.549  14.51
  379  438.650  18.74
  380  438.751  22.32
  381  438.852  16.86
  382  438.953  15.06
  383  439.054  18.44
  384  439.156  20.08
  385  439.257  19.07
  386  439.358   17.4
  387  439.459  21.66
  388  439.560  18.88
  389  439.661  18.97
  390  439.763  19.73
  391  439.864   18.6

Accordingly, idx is 0.08 mag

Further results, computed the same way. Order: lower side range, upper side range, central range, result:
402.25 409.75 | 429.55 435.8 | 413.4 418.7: 0.06 mag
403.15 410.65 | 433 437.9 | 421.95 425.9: 0.02 mag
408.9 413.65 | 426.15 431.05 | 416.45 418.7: 0.03 mag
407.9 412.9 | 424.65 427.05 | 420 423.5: 0.04 mag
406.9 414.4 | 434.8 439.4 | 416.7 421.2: 0.04 mag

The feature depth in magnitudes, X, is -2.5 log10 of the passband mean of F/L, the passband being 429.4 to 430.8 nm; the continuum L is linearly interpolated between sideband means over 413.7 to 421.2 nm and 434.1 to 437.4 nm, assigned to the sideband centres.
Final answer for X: 0.289 mag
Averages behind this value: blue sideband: 14.8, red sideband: 18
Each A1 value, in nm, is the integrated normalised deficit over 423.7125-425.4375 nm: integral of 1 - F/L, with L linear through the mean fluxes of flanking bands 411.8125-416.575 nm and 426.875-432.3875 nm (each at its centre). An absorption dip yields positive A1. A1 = -0.18 nm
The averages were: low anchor 14.5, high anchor 15.1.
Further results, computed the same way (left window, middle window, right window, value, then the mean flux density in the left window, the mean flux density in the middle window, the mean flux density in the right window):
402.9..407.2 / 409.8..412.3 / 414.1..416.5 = -0.06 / 14.6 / 14.9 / 14.6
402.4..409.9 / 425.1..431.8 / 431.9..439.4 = 0.56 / 14.7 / 15.4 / 17.5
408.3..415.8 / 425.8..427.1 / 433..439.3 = -0.01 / 14.5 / 16.4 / 17.5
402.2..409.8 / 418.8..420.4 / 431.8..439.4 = 0.05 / 14.7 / 15.4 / 17.5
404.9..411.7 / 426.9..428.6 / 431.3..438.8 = 0.17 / 14.6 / 15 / 17.6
